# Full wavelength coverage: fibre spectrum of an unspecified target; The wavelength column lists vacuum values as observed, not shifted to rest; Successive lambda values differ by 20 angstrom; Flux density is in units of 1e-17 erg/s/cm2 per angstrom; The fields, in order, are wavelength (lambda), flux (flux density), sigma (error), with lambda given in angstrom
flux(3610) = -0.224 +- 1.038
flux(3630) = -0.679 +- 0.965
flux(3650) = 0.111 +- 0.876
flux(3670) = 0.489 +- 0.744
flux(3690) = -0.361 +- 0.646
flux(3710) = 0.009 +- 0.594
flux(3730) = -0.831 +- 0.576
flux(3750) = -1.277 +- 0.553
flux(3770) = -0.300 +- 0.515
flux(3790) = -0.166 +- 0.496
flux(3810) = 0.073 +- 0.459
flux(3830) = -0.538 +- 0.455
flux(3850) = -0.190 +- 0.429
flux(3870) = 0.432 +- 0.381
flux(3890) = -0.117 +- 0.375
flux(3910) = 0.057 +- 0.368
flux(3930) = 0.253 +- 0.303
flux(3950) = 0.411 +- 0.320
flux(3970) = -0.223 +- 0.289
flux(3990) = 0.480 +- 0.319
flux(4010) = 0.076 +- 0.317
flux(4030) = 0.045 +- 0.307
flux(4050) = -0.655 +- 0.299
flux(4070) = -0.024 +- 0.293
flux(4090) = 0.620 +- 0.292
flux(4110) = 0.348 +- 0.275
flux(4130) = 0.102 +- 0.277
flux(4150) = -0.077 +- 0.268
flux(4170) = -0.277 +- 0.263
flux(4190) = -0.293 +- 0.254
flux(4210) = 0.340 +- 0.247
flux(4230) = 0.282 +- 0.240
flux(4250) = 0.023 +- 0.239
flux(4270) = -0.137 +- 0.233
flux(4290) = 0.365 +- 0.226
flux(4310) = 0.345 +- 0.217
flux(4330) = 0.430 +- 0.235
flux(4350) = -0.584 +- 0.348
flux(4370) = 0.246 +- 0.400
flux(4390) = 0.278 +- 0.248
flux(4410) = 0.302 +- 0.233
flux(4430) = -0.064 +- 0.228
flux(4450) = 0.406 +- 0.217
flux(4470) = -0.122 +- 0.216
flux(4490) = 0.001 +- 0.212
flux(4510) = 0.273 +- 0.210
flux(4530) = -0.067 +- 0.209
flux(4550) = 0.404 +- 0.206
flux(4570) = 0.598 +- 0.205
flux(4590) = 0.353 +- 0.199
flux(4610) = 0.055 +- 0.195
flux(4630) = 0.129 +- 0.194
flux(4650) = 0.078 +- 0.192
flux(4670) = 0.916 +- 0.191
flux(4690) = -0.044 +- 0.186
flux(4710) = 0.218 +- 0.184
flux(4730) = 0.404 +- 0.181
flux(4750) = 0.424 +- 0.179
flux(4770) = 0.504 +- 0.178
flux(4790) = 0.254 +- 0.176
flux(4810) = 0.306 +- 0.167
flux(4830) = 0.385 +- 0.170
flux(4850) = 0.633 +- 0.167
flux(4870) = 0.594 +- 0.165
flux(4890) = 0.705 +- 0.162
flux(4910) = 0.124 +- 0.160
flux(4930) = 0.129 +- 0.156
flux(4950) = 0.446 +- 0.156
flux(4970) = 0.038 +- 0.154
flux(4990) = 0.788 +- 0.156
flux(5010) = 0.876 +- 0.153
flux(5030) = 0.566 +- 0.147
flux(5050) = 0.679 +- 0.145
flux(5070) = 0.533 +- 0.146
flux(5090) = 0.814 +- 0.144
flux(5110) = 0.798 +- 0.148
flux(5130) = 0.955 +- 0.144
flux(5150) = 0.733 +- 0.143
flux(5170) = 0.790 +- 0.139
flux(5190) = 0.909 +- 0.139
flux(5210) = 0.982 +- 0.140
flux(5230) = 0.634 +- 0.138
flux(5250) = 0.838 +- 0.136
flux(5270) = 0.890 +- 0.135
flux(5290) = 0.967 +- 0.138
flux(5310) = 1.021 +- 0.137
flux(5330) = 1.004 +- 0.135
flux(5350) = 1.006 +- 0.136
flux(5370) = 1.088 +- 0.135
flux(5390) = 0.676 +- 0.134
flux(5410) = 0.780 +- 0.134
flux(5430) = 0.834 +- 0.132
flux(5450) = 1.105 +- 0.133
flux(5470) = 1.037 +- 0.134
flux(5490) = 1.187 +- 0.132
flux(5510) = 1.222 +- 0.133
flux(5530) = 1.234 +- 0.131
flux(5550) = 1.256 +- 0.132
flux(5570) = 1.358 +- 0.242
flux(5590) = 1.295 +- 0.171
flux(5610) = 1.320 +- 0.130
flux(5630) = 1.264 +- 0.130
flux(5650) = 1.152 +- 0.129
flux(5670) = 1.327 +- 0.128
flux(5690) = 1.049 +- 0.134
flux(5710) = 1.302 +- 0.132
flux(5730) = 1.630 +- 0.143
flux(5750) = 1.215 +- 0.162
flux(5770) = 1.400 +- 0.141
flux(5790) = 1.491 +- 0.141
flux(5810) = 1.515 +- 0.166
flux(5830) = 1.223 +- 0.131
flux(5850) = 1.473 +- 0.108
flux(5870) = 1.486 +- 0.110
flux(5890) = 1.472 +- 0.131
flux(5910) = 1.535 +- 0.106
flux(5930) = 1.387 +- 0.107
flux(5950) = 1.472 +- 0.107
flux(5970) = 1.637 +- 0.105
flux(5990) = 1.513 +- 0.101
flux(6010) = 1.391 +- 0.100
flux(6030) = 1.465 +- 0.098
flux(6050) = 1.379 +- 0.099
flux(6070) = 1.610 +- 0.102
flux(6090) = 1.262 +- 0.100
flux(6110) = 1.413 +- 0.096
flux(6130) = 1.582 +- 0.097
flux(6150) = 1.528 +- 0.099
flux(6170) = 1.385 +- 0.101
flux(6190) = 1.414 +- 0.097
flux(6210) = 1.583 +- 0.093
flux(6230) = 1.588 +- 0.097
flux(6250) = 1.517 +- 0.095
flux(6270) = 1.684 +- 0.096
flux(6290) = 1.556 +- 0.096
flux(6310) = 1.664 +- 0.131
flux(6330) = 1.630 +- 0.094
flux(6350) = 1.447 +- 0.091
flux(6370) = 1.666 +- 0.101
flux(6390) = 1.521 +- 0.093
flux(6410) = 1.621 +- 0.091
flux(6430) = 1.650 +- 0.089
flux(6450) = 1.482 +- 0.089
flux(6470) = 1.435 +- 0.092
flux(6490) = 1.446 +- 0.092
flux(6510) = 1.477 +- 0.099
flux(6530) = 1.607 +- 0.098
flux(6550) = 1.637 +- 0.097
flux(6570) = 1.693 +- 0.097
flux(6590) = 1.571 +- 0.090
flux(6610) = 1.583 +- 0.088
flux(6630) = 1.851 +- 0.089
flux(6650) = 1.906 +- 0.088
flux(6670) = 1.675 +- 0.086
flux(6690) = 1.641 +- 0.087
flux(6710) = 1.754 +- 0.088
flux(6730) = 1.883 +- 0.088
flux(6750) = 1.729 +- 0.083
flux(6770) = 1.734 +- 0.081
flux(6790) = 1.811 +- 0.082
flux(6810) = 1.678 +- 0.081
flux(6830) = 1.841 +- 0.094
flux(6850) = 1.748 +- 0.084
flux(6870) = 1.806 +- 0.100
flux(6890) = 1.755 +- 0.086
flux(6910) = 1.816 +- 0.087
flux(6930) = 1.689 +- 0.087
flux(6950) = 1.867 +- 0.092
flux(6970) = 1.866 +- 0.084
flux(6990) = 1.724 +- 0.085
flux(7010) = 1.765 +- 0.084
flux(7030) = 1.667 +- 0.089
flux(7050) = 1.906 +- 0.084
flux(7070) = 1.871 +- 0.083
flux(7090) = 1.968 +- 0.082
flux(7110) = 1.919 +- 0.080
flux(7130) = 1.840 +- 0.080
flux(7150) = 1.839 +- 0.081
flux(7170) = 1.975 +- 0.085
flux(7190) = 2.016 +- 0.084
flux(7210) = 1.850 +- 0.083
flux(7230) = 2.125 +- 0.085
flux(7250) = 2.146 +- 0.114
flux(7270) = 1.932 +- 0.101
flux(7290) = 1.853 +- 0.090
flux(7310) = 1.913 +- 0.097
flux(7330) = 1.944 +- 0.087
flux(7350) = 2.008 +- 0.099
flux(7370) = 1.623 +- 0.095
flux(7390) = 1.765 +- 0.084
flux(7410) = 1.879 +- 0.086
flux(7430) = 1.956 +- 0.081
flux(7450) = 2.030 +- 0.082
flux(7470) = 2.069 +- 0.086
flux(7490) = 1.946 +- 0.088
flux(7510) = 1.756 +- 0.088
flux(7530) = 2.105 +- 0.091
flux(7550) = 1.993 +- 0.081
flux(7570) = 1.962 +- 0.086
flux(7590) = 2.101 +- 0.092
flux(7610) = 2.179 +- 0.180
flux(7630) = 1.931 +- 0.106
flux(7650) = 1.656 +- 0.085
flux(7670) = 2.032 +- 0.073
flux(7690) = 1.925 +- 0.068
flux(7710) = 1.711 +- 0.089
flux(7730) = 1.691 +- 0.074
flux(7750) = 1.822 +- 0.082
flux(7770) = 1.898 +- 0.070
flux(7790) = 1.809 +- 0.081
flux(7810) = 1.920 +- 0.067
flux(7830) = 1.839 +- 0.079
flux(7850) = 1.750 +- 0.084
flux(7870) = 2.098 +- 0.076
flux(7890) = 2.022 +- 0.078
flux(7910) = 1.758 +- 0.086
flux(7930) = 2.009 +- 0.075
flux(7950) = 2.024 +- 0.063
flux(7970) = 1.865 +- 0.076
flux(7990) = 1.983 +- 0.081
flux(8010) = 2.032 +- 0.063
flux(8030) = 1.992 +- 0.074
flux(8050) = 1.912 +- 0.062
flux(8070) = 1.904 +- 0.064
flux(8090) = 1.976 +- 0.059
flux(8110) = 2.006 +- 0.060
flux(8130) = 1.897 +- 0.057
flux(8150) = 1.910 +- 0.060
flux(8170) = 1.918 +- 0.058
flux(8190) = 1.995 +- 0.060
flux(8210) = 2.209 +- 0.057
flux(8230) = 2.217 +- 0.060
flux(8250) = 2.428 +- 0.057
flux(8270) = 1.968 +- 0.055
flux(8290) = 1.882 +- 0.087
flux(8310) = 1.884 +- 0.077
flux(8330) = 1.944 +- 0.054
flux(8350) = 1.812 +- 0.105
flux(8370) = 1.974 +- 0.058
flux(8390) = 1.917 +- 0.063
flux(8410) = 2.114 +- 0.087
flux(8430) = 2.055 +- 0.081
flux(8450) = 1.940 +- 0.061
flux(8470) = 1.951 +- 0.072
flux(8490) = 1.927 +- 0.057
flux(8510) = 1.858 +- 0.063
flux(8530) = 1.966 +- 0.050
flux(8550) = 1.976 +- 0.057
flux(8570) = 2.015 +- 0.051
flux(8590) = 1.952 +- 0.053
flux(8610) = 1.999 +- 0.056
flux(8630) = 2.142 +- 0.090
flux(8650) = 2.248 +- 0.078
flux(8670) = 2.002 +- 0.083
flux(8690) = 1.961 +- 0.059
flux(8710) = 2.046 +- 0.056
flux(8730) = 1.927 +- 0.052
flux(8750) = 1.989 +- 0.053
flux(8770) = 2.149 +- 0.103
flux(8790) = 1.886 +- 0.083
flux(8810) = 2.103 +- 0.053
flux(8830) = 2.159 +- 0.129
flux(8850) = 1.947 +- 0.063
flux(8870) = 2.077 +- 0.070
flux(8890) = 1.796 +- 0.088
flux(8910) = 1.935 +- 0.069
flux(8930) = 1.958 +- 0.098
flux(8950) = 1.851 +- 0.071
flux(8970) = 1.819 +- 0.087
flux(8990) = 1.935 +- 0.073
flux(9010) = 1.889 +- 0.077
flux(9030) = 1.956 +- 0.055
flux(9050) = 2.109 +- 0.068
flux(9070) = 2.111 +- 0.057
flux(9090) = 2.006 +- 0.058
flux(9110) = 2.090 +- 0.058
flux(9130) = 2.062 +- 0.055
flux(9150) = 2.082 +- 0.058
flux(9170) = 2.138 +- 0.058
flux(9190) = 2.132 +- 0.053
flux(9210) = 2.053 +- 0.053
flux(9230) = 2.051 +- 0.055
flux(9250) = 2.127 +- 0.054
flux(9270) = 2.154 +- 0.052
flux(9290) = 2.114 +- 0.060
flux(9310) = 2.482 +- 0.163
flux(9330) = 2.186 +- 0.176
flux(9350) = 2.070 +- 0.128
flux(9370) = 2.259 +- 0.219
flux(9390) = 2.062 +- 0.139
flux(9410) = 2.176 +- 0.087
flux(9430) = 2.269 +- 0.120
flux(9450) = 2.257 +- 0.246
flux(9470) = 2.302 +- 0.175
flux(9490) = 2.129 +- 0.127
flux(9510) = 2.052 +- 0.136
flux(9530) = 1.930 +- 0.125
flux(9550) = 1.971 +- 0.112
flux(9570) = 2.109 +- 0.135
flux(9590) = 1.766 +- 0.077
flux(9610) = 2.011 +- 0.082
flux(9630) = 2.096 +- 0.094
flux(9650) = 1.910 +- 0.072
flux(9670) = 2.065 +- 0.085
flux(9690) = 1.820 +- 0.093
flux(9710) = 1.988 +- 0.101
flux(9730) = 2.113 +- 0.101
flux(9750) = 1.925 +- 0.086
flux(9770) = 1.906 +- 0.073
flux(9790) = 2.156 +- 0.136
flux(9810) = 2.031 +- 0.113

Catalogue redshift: 0.252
